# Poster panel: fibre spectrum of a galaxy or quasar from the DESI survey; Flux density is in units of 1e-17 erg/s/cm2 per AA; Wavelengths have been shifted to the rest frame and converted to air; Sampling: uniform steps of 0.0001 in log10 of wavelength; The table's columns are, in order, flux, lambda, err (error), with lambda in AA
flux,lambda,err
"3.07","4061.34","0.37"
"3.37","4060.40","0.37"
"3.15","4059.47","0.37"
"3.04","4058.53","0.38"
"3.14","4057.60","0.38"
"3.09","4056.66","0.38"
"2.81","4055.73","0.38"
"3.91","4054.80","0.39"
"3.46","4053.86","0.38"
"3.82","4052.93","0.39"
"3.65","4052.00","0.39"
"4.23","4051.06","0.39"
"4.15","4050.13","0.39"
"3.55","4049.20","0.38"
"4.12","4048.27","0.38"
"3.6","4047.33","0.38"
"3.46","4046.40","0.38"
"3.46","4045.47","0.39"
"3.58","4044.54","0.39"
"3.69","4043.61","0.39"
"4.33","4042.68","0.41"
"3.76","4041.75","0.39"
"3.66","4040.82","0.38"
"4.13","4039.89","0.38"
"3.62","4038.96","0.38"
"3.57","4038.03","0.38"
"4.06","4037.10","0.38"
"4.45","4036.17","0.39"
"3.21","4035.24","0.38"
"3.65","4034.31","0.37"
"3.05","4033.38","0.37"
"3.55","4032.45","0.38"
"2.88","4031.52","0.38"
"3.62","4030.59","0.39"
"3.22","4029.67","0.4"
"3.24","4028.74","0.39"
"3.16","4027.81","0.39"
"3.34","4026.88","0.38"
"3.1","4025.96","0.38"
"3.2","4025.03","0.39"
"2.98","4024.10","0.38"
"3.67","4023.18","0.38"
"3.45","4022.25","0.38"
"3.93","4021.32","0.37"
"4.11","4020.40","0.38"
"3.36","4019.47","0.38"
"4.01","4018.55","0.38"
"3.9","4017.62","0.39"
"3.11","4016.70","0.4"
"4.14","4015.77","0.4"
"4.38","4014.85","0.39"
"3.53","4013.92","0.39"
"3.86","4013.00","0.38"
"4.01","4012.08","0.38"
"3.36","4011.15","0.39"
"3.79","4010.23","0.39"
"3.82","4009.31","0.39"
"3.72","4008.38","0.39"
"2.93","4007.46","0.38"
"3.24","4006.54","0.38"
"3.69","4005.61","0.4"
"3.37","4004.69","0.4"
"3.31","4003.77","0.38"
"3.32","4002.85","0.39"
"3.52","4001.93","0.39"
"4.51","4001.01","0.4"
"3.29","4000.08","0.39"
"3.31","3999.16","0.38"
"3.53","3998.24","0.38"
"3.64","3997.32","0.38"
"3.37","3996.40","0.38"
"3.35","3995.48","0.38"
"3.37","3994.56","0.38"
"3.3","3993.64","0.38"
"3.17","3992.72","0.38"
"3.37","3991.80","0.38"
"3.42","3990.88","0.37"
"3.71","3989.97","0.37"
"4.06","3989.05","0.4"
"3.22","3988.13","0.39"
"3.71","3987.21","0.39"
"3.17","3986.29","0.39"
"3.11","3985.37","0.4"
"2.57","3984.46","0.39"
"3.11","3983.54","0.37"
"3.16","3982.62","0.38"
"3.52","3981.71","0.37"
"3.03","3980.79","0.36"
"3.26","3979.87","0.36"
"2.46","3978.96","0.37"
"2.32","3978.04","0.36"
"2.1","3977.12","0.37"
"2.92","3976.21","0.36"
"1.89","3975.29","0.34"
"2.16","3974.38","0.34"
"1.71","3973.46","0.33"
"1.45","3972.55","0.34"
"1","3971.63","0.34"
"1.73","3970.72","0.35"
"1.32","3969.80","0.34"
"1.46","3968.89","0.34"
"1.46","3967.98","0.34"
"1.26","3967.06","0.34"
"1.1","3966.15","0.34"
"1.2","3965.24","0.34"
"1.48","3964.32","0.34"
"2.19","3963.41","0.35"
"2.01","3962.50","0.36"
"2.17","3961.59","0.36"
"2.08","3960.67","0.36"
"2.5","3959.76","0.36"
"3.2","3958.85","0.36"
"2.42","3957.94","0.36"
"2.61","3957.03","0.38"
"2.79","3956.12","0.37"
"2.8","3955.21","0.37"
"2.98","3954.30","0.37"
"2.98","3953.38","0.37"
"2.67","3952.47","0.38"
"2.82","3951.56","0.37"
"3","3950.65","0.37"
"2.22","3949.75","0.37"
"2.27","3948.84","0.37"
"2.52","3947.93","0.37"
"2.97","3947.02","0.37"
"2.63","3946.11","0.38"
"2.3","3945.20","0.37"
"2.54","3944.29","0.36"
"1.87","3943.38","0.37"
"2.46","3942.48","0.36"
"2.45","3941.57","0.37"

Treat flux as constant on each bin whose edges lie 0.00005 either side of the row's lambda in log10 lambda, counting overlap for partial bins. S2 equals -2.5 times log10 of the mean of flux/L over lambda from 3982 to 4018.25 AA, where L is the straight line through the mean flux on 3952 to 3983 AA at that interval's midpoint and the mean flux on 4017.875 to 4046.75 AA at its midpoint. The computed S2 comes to -0.208 mag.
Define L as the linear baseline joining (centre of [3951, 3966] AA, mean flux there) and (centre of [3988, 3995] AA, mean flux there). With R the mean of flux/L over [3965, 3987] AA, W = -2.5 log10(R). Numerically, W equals 0.34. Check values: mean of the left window 2.41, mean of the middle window 2.21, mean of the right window 3.47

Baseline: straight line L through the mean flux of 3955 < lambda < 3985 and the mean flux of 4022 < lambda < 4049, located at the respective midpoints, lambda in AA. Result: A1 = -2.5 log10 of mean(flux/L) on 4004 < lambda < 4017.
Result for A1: -0.20 mag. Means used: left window 2.19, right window 3.55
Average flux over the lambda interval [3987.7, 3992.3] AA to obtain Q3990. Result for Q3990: 3.56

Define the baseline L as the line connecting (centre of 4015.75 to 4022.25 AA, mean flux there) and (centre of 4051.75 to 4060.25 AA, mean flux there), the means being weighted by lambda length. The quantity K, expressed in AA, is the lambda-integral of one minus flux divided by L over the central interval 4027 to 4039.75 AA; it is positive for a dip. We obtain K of 0.3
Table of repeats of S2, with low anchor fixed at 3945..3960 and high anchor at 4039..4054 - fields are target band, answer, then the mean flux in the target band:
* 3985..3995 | -0.10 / 3.42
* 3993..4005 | -0.08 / 3.47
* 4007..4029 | -0.04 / 3.59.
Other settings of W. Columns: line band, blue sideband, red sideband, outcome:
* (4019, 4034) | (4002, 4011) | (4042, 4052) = 0.08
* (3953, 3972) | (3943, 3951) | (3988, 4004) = 0.33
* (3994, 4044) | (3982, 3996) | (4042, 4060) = -0.04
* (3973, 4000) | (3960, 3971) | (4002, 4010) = -0.19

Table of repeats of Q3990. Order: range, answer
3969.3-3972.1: 1.35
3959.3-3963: 2.19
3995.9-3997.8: 3.5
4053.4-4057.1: 3.32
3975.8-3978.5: 2.44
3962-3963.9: 2.1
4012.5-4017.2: 3.81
